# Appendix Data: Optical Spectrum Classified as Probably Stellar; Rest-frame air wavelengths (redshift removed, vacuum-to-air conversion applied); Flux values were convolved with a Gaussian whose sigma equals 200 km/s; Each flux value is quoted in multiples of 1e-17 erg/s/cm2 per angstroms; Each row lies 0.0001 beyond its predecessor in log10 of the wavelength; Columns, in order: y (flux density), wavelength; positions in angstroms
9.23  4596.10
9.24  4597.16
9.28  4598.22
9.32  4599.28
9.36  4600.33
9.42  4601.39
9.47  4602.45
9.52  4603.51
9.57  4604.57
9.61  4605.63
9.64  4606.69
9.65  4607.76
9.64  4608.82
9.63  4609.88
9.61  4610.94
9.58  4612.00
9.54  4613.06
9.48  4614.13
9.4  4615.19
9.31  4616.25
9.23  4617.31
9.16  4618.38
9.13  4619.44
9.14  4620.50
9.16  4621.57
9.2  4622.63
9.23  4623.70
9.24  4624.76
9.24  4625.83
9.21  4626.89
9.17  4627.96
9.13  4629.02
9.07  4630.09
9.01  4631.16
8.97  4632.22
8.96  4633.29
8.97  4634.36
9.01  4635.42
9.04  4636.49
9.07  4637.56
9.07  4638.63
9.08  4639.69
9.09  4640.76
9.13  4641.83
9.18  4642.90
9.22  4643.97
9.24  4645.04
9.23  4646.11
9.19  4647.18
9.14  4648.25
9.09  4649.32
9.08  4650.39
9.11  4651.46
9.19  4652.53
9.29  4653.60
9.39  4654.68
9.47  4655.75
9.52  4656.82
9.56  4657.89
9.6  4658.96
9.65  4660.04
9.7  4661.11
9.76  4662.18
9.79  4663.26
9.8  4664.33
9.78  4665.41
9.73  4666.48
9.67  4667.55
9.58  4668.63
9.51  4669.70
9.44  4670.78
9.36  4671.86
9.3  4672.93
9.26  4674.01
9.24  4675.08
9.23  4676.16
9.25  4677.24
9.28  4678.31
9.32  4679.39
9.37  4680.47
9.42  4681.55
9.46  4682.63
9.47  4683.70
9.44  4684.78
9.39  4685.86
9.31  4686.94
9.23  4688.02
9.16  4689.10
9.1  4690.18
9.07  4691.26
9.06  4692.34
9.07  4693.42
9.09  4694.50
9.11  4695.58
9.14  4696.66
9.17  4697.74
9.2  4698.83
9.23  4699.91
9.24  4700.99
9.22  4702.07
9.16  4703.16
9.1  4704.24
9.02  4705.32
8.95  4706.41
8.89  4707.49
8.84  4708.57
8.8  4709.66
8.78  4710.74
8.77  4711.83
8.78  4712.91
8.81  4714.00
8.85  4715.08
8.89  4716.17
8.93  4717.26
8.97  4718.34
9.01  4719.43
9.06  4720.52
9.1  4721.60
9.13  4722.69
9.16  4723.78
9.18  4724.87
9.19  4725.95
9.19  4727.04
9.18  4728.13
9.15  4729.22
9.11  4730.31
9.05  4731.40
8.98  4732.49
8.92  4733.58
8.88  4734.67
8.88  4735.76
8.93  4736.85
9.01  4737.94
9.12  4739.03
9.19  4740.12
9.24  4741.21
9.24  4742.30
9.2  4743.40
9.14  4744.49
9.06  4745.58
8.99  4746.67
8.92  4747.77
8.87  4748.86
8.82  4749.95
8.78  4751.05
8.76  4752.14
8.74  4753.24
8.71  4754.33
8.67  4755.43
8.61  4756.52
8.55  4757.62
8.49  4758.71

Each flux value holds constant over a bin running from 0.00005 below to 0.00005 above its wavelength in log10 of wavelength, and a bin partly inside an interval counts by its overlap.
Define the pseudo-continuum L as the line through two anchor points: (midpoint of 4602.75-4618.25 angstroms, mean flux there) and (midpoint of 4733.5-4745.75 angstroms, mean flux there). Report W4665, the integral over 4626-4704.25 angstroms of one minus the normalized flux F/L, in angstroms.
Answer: 0.4 angstroms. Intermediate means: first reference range 9.51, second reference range 9.08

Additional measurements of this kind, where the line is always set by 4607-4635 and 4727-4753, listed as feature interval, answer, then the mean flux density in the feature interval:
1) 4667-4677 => -0.25 angstroms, 9.39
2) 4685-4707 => -0.10 angstroms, 9.15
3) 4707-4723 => 0.29 angstroms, 8.9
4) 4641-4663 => -0.32 angstroms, 9.34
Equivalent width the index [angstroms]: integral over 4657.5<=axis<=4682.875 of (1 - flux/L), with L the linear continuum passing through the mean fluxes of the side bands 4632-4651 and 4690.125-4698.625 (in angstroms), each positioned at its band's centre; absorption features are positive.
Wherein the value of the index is -1.1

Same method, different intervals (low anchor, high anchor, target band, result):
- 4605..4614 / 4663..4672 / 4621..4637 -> 0.84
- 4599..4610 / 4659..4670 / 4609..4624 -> 0.34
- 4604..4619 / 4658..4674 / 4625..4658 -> 1.37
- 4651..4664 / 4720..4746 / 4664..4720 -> 0.77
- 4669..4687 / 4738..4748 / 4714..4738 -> 0.40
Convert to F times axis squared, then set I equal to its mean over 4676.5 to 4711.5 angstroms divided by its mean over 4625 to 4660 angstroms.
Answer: 1.02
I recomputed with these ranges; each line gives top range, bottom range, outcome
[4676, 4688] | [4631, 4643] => 1.05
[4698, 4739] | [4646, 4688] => 0.98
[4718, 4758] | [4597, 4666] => 1.01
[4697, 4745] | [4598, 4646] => 1.02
